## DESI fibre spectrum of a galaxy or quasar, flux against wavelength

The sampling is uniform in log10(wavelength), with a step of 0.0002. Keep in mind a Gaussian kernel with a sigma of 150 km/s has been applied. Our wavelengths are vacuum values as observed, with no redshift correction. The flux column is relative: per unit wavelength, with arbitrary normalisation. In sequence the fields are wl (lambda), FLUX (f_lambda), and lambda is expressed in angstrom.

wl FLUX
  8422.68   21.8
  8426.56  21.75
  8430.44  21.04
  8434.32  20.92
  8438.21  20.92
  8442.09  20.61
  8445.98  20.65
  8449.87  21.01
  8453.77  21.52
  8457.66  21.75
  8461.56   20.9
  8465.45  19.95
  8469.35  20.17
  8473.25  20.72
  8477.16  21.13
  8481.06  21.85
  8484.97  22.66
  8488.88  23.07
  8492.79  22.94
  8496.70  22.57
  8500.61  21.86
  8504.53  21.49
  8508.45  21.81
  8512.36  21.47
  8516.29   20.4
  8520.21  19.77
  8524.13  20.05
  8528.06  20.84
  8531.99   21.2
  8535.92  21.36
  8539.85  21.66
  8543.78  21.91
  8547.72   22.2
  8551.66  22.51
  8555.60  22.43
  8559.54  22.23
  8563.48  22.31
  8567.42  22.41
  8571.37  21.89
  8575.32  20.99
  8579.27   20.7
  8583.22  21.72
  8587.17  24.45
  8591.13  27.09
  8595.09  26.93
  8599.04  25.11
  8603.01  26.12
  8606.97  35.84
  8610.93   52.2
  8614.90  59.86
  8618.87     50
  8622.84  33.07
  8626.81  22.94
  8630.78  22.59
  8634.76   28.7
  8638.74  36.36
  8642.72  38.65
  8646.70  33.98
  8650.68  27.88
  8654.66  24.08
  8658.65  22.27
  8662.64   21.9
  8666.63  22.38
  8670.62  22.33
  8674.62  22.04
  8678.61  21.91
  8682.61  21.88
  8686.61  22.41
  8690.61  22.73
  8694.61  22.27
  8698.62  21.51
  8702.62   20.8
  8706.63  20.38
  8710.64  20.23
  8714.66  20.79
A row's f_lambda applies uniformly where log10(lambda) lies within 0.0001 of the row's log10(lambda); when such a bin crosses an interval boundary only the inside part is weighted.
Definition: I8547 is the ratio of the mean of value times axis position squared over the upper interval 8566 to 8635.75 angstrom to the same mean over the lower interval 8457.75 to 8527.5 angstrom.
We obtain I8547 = 1.45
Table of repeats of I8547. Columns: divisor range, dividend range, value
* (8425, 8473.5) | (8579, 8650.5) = 1.63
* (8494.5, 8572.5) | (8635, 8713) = 1.17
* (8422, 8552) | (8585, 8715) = 1.36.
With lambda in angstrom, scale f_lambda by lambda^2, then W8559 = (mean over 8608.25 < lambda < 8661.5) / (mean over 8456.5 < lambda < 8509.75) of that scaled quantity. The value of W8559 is 1.66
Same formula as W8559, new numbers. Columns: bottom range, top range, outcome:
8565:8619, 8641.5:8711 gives 0.80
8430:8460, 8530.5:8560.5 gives 1.07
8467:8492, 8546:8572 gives 1.05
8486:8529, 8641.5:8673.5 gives 1.26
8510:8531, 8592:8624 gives 1.91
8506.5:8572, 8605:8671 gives 1.56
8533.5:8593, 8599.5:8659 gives 1.56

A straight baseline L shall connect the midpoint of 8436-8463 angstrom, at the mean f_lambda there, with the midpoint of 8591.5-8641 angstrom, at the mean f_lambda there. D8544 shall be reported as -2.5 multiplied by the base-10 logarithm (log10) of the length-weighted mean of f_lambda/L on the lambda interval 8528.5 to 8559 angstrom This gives 0.30 mag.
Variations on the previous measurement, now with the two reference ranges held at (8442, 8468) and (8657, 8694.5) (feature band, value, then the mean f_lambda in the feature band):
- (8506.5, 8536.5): 0.02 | 20.8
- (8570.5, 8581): 0.03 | 21.1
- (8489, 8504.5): -0.06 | 22.4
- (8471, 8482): -0.01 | 21.1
